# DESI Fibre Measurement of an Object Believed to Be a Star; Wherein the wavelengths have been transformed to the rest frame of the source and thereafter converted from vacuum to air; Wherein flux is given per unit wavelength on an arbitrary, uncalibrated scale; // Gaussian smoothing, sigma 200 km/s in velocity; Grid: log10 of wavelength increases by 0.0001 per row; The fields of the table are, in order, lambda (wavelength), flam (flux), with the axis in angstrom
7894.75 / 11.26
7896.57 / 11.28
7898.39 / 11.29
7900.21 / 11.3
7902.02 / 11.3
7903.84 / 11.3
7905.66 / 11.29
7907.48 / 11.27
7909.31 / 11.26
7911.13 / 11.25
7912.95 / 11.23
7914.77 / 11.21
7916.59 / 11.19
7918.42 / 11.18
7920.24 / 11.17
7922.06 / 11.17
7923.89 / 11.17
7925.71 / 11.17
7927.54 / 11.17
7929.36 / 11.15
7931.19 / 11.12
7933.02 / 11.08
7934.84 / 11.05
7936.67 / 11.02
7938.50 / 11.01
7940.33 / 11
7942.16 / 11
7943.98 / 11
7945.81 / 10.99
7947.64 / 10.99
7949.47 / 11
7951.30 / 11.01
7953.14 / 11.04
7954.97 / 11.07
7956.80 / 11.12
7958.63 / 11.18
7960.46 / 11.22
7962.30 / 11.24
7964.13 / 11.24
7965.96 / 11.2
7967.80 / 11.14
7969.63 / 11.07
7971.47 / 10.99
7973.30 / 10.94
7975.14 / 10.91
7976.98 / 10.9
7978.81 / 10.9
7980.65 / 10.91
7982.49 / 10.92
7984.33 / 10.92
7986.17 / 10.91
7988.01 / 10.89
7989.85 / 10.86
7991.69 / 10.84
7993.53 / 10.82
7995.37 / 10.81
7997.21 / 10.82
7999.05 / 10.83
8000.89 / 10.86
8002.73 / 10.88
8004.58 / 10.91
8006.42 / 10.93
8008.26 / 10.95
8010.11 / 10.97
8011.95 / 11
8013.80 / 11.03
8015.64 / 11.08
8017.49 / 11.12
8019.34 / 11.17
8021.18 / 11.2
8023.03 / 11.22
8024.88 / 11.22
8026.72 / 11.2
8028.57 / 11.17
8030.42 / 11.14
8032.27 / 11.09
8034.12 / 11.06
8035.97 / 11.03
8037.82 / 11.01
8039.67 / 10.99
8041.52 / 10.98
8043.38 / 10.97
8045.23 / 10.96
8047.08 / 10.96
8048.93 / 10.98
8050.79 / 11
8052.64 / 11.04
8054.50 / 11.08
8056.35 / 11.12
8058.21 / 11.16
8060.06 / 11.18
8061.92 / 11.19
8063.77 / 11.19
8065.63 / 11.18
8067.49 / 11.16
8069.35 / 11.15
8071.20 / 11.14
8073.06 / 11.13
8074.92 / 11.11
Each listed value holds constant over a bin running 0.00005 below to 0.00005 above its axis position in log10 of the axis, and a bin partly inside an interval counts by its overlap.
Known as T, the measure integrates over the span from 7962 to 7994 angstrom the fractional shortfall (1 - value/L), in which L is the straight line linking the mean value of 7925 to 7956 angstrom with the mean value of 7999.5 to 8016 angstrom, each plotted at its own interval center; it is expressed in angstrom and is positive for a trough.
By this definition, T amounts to 0.1 angstrom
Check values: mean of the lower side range 11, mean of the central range 11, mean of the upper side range 11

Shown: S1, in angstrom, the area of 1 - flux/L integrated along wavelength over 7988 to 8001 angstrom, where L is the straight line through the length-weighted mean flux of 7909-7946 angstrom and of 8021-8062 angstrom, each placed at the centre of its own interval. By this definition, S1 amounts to 0.3 angstrom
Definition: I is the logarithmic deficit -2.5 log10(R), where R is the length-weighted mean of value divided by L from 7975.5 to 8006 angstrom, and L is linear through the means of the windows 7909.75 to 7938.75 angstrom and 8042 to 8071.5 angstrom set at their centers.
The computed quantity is 0.02 mag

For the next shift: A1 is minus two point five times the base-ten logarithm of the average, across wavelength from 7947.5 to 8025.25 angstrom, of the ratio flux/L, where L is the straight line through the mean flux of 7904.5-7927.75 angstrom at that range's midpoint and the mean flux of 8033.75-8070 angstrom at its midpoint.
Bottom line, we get 0.013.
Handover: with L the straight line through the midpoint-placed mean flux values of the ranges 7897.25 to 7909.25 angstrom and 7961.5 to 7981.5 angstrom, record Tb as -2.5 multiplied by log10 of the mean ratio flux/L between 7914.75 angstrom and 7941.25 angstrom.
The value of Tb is 0.01 mag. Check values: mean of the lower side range 11.3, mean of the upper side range 11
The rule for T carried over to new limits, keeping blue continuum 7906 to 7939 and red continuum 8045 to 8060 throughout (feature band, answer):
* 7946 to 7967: 0.0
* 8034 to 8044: 0.1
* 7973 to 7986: 0.2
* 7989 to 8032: 0.3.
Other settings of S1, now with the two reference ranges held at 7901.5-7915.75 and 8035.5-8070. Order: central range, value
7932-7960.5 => 0.43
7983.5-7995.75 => 0.32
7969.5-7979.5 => 0.21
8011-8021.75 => 0.02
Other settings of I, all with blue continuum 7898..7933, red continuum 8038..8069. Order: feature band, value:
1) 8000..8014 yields 0.018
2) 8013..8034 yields -0.005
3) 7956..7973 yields 0.001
